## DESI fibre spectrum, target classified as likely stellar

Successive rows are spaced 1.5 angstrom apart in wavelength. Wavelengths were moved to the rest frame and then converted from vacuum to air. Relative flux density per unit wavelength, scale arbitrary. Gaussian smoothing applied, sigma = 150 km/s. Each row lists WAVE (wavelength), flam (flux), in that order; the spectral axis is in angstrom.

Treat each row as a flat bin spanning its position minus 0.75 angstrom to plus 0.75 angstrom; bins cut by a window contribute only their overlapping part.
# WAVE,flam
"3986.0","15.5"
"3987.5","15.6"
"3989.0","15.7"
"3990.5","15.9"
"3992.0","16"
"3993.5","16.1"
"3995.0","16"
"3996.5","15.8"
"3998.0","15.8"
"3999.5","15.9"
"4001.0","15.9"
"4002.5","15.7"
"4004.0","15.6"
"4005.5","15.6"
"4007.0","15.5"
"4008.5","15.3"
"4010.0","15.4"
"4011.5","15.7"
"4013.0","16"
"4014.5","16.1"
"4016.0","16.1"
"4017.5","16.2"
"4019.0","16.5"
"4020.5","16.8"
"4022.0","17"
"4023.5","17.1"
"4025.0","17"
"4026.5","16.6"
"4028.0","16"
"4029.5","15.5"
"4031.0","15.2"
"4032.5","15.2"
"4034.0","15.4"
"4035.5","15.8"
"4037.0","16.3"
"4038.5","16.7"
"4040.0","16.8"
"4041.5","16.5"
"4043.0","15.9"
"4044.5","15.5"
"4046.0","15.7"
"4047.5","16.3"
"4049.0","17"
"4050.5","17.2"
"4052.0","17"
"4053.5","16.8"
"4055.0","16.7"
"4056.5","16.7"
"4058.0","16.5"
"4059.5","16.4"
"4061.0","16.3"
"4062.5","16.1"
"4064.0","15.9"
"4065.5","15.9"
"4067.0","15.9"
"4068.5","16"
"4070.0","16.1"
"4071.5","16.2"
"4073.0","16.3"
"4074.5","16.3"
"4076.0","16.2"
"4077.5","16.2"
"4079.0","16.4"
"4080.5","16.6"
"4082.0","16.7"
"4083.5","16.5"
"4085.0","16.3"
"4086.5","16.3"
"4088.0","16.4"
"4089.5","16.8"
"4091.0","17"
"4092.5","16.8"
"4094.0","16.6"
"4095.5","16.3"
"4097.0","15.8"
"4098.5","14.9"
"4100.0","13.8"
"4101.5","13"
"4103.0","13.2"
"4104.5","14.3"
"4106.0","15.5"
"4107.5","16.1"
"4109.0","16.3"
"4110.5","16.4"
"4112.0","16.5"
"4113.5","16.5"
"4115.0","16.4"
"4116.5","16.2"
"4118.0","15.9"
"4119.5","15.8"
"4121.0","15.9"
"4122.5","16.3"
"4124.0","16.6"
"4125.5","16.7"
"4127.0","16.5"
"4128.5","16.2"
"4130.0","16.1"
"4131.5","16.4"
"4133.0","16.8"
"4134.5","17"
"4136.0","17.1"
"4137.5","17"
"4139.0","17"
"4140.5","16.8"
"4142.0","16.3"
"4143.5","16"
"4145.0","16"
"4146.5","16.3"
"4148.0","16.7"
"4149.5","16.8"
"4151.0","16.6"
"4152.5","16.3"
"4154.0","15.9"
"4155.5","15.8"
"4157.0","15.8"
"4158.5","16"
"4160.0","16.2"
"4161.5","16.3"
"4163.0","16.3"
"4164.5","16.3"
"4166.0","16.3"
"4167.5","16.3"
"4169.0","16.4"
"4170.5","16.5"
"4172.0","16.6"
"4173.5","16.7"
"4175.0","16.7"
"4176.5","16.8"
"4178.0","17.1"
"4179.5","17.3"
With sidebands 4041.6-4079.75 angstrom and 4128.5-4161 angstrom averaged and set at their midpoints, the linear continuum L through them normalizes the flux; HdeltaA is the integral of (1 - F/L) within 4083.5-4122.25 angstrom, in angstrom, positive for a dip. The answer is 1.3 angstrom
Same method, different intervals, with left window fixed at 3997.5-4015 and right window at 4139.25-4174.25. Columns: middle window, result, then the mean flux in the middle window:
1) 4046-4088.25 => -1.2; 16.4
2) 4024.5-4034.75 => 0.0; 15.8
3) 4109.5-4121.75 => 0.0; 16.2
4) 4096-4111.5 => 1.1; 15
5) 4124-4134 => -0.2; 16.5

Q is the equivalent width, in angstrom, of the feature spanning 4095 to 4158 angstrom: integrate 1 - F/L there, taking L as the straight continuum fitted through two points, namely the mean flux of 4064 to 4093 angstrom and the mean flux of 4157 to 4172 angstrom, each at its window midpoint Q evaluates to 1.03 angstrom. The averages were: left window 16.3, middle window 16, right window 16.3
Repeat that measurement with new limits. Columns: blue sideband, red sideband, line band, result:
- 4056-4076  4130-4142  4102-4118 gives 0.8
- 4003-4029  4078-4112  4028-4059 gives -0.4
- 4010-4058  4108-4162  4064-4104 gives 1.0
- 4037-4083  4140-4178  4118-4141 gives -0.2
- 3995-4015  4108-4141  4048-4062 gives -0.6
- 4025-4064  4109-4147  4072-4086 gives -0.1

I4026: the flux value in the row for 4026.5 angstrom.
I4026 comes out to 16.6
